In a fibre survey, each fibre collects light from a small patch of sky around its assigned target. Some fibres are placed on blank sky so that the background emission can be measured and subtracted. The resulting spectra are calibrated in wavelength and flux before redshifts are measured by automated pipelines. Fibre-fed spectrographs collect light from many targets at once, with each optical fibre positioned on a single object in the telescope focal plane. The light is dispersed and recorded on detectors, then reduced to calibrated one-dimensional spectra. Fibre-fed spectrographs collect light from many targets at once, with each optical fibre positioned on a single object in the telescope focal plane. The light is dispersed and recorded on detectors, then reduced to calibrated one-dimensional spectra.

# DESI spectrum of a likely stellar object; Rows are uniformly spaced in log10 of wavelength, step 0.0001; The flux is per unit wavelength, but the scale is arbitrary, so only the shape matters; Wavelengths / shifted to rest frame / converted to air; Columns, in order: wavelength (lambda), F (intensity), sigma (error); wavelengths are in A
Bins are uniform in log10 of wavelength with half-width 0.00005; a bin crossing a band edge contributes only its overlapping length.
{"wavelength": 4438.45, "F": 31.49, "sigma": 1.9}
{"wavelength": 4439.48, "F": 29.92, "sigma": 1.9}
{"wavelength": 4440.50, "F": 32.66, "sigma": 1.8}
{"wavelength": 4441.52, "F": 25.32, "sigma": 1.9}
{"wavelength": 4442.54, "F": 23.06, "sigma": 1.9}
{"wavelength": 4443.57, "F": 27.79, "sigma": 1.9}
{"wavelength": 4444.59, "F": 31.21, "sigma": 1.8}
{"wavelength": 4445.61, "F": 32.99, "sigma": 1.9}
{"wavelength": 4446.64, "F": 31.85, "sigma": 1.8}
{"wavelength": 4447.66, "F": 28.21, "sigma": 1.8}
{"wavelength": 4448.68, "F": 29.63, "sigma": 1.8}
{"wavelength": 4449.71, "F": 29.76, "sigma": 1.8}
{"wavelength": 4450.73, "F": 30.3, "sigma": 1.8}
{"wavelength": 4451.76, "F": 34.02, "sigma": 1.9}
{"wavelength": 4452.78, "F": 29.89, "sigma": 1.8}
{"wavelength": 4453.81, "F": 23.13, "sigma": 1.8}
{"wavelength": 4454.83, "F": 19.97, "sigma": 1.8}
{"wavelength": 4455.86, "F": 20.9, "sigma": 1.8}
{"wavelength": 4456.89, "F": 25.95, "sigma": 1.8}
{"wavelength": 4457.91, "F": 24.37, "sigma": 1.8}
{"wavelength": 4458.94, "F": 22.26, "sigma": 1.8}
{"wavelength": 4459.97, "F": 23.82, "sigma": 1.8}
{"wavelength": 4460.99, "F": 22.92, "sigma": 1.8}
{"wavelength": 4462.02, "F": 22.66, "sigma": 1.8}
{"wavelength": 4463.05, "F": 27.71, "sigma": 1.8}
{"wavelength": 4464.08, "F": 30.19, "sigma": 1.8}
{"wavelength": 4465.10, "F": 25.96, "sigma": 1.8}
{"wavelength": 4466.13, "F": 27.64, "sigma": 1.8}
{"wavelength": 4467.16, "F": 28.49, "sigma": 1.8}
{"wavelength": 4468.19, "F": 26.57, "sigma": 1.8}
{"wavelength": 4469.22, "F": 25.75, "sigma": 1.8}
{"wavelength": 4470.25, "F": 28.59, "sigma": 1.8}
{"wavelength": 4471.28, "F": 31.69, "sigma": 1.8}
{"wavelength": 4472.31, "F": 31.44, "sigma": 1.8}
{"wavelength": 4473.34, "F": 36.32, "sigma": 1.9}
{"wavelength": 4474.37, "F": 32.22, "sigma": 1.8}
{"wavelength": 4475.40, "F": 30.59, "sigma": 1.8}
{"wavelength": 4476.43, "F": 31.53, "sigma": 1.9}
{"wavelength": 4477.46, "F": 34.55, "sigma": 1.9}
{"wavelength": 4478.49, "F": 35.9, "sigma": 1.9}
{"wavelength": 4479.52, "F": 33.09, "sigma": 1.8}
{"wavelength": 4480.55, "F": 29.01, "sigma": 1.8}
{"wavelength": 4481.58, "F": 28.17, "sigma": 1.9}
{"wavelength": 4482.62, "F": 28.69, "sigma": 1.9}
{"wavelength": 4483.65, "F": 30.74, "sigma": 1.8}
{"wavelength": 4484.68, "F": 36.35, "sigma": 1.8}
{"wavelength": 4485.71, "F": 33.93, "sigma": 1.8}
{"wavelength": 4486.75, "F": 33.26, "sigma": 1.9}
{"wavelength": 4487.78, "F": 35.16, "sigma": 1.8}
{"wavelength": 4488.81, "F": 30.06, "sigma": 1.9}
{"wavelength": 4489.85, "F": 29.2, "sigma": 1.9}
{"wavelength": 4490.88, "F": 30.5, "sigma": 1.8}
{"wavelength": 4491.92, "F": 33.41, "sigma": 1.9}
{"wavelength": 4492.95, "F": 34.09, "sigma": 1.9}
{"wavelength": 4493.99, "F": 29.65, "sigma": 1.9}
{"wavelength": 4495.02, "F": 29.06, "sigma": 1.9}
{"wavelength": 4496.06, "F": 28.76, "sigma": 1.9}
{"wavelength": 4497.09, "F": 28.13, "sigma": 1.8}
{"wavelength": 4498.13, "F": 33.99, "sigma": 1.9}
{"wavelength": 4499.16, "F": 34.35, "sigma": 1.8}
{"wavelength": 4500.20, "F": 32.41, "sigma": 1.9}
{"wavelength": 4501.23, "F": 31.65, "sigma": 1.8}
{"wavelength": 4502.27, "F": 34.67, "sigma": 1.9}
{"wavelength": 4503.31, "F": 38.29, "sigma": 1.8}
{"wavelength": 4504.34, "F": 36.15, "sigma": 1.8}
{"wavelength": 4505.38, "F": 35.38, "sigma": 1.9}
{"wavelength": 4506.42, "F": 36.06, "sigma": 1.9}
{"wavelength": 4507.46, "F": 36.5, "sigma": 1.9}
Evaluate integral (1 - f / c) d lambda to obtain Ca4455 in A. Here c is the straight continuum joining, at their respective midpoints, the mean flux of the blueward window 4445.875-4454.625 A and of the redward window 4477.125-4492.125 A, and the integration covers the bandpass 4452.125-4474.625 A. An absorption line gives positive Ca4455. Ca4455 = 2.7 A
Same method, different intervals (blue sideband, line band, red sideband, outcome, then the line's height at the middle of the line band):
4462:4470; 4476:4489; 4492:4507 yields -1.0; 30.1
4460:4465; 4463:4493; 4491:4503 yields -2.7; 28.5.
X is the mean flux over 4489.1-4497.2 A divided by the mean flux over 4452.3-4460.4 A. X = 1.28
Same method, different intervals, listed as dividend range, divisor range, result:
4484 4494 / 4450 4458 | 1.24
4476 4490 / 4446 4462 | 1.22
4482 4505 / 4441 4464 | 1.21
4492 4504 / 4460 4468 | 1.23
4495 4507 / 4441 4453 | 1.13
